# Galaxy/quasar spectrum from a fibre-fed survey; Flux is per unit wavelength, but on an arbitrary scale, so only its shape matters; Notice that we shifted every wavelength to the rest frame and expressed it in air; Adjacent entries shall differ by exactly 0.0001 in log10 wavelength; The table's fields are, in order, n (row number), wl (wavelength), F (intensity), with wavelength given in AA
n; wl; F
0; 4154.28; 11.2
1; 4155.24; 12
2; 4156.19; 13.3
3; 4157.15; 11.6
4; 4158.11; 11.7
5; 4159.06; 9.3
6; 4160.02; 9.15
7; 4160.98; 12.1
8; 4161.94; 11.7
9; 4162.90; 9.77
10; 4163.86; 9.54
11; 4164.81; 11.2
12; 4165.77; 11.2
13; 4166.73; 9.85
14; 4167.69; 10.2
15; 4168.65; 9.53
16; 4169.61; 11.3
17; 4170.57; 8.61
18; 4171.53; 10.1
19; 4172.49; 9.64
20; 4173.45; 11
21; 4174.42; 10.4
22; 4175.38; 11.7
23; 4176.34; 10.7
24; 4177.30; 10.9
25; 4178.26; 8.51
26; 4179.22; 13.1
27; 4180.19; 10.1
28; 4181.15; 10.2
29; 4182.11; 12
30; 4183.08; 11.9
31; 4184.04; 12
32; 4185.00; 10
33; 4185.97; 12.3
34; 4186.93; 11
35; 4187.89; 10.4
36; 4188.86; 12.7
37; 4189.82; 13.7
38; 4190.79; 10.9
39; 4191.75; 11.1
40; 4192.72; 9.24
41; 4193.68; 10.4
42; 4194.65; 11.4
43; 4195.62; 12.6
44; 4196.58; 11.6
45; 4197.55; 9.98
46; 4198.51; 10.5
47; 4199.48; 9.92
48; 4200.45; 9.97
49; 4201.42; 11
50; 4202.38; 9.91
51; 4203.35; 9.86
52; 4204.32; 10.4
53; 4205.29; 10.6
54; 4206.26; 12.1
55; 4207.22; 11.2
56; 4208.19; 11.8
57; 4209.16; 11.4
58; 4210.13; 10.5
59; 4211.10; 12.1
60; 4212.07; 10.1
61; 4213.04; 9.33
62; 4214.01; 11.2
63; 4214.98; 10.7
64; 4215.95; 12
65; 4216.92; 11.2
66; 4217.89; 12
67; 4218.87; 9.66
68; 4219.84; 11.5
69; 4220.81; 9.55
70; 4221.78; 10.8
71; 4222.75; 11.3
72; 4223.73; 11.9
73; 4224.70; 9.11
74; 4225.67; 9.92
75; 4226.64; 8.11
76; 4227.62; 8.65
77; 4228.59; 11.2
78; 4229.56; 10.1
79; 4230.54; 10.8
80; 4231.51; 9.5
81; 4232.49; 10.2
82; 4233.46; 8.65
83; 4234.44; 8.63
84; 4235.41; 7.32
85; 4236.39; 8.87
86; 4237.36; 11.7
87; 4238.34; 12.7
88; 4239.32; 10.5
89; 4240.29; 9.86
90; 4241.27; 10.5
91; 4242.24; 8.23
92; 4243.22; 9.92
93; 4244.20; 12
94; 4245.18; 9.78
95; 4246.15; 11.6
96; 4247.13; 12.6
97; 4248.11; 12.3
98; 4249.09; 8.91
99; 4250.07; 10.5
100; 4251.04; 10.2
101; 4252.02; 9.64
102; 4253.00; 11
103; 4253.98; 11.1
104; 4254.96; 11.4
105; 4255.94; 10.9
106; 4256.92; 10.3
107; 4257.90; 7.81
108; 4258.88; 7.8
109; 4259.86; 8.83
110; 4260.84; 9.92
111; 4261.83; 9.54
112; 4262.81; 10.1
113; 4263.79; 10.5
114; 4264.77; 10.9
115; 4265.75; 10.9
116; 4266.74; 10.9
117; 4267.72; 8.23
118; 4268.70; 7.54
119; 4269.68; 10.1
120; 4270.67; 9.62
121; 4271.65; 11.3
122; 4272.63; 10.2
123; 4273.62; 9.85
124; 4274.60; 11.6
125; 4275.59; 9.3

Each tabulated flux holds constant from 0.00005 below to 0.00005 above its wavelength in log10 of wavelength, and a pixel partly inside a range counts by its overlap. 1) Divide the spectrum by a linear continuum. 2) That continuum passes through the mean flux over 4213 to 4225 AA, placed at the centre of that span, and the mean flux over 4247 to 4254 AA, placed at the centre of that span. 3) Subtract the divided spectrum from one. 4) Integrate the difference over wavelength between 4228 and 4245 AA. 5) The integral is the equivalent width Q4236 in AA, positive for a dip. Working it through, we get 1.15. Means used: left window 10.9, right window 10.7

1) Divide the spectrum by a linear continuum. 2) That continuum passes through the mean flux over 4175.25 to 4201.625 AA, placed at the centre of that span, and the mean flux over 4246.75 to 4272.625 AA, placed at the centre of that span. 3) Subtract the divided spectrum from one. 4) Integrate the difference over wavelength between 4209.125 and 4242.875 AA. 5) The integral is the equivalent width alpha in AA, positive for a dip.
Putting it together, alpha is 0.9 AA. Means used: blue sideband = 11.1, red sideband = 10.1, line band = 10.3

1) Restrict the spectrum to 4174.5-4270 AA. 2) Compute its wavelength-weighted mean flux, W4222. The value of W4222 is 10.5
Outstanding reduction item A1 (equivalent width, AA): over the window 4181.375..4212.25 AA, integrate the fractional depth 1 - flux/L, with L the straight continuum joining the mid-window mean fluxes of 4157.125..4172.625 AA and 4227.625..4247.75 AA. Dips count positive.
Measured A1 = -2.4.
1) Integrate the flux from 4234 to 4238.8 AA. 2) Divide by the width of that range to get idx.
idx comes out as 9.84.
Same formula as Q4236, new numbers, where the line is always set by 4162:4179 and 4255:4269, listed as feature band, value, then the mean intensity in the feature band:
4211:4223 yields -1.0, 10.8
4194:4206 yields -0.7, 10.7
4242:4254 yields -1.1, 10.6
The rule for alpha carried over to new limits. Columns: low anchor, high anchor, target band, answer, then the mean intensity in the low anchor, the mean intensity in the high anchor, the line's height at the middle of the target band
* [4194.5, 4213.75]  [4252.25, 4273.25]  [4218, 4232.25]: 0.41 AA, 10.8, 9.94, 10.5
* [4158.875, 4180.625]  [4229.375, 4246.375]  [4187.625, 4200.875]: -0.98 AA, 10.4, 10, 10.3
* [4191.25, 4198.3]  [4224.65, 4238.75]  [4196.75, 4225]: -1.09 AA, 10.9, 9.7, 10.4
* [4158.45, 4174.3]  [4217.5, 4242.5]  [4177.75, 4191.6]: -1.53 AA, 10.3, 10.1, 10.2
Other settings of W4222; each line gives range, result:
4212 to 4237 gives 10.1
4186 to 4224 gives 11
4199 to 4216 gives 10.8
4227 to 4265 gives 10.1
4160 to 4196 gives 10.9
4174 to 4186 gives 11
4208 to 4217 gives 11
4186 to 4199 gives 11.2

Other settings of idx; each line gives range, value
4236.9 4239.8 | 11.6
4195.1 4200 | 10.9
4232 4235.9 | 8.7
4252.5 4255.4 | 11.2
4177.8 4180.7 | 10.6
